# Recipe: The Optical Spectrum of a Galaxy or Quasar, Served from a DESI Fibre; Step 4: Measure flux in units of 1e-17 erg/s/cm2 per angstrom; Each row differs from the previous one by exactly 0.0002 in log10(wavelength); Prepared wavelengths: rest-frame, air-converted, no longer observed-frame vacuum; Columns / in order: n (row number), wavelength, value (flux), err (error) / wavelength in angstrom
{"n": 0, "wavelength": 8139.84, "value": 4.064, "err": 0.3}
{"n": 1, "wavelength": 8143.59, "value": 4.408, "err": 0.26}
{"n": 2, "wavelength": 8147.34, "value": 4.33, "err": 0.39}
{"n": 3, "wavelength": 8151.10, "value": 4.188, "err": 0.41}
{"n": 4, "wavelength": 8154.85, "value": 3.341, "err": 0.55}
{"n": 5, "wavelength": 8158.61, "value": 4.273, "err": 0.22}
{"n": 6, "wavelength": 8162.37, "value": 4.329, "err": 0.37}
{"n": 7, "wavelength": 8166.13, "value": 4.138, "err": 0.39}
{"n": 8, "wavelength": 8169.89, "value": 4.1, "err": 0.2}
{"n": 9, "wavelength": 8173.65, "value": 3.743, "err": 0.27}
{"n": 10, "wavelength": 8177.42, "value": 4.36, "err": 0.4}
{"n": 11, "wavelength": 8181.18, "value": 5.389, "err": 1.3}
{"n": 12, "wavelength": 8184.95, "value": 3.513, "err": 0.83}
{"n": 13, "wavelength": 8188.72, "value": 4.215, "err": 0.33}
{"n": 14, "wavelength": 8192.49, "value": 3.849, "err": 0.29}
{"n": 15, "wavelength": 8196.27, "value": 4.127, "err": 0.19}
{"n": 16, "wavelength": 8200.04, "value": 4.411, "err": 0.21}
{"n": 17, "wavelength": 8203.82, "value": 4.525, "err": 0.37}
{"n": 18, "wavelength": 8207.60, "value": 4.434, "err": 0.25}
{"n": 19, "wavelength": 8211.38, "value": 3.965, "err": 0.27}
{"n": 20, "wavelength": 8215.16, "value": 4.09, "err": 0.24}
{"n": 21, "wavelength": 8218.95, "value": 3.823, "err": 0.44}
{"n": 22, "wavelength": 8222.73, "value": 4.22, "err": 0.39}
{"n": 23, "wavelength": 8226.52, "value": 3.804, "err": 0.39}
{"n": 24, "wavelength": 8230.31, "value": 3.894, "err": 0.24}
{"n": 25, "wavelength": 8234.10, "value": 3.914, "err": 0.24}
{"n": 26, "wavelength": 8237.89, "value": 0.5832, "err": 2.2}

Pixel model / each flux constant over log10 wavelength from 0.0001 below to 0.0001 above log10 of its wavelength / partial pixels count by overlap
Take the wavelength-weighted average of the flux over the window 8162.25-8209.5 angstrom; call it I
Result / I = 4.24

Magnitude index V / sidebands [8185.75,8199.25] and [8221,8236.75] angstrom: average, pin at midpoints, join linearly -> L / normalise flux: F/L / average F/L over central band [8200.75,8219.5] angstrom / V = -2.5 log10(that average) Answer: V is -0.07 mag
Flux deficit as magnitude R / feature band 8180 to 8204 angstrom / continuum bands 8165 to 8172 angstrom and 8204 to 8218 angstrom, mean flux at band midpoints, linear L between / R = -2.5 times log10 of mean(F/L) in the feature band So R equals -0.02 mag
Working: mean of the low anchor 4.11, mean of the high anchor 4.18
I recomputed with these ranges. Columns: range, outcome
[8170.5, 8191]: 4.23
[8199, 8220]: 4.21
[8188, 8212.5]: 4.23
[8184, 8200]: 4.01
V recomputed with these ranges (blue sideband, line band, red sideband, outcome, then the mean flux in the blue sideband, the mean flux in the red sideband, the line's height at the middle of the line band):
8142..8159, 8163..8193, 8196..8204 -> 0.01 mag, 4.09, 4.37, 4.24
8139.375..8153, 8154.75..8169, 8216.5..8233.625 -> 0.02 mag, 4.26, 3.94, 4.2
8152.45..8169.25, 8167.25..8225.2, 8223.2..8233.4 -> -0.06 mag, 4.03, 3.91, 3.97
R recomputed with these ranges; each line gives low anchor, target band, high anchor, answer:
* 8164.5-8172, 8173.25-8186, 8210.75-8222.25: -0.07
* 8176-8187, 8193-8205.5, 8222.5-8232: -0.02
